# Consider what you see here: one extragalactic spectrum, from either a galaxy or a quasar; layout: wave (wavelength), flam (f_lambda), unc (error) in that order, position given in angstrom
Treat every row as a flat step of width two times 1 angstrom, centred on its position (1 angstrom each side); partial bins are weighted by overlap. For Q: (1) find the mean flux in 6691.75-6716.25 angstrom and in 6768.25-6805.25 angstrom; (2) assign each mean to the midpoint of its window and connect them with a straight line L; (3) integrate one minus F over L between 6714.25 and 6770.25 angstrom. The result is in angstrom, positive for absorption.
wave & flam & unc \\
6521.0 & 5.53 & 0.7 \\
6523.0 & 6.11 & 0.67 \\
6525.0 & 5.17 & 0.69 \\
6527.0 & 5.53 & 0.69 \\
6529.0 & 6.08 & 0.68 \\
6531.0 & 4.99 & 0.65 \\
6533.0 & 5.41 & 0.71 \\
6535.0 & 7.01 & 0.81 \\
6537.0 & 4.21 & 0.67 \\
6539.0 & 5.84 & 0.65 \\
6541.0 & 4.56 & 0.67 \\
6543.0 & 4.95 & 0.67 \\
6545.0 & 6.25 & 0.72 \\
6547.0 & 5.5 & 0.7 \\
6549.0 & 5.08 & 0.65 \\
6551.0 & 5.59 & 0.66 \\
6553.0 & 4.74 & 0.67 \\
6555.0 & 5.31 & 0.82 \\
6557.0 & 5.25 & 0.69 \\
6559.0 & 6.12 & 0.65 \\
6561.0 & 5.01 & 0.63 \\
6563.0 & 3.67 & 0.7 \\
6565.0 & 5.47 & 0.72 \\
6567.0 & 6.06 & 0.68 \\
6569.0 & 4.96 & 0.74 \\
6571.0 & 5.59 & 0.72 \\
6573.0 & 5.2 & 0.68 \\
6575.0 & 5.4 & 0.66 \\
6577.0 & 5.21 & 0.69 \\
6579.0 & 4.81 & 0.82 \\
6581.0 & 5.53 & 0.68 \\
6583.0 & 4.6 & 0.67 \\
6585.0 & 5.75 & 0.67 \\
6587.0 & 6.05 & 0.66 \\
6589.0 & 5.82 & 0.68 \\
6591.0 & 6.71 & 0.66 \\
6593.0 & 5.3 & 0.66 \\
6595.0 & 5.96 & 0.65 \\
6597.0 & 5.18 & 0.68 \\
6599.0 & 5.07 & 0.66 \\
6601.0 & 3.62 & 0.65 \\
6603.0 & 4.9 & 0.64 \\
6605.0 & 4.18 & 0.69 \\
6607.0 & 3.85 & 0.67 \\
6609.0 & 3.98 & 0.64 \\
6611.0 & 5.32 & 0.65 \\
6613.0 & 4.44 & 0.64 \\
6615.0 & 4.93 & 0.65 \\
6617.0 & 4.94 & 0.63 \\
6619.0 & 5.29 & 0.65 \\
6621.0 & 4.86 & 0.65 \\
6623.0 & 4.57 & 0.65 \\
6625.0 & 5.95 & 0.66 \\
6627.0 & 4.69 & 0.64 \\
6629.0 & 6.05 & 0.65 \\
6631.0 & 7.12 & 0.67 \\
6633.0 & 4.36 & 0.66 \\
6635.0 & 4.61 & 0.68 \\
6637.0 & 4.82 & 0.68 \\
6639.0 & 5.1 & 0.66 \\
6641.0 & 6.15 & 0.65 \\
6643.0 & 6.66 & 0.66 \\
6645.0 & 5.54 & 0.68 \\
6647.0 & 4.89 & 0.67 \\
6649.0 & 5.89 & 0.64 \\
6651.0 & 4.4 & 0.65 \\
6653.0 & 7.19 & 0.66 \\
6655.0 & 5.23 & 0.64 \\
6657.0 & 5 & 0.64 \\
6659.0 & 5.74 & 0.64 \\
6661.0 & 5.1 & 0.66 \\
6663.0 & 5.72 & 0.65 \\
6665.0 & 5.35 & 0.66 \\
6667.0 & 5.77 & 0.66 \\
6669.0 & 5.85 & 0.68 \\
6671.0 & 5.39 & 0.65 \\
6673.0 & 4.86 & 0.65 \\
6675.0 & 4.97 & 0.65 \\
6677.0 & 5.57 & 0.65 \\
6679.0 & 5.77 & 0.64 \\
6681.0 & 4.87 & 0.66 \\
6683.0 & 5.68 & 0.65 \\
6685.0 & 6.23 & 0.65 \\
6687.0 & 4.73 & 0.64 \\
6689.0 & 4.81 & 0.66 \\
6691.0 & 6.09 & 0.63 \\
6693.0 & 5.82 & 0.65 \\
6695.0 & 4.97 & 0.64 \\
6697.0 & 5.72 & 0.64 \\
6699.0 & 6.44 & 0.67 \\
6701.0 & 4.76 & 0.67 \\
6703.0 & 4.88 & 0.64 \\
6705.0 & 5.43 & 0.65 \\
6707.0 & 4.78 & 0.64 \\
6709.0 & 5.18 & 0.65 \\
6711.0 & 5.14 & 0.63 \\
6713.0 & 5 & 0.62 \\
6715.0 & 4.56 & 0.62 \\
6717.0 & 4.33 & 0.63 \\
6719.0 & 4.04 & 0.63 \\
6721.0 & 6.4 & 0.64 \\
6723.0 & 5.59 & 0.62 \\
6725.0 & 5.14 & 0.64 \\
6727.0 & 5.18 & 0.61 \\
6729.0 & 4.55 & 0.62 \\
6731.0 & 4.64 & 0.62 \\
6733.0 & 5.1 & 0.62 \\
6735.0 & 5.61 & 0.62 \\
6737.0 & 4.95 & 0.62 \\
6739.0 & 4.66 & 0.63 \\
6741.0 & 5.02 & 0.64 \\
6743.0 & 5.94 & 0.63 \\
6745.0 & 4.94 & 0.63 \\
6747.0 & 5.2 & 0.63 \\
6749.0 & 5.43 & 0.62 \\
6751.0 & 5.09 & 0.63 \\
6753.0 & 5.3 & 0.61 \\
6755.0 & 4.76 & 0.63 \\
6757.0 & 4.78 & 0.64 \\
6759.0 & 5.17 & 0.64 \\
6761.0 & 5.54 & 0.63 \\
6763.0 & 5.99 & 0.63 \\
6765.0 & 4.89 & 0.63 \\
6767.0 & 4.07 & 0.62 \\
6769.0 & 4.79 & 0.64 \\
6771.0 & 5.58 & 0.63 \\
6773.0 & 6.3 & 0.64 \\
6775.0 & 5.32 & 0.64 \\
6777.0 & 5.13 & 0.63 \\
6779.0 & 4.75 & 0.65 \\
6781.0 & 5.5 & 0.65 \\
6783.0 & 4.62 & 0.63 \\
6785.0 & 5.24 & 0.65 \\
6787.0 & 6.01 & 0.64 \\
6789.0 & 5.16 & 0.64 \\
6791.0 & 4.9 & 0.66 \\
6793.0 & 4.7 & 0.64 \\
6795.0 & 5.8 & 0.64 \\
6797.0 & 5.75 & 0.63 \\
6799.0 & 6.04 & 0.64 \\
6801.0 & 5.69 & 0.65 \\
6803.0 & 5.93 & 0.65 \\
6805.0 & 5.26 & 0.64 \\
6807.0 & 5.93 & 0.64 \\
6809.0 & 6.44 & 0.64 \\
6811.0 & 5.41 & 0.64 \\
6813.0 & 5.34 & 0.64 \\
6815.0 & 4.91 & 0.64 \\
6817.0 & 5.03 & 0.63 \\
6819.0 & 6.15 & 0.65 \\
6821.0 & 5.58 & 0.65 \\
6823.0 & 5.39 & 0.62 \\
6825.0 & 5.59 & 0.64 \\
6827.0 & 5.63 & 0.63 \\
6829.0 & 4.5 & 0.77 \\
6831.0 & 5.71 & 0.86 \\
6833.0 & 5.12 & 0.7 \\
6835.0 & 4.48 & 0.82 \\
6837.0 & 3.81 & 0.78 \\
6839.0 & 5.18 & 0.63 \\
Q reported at 2.5 angstrom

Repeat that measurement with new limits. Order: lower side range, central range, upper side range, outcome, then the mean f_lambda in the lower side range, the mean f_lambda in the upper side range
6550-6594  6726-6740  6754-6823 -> 1.1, 5.37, 5.37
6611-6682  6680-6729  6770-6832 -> 1.6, 5.36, 5.46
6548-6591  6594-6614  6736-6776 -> 2.5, 5.33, 5.19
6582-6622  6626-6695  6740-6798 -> -4.9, 5.04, 5.23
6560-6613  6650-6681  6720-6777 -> -1.7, 5.11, 5.21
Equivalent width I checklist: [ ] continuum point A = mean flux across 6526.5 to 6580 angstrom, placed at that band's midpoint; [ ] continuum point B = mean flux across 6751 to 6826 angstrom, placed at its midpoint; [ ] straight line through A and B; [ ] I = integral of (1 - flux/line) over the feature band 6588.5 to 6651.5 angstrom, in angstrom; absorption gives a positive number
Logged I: 2.06 angstrom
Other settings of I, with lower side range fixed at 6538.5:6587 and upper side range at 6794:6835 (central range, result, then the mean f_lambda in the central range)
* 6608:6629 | 1.5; 4.95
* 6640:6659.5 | -1.1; 5.67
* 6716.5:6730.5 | 1.0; 5.04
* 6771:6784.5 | 0.5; 5.29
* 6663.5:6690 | 0.1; 5.38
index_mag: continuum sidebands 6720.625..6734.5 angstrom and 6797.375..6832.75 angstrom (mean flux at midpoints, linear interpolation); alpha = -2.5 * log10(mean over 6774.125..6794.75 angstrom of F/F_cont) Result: 0.056 mag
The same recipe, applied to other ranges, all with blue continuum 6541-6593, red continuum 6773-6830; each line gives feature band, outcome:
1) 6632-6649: 0.02 mag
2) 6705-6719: 0.13 mag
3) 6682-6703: -0.02 mag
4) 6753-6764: 0.03 mag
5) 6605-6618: 0.18 mag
